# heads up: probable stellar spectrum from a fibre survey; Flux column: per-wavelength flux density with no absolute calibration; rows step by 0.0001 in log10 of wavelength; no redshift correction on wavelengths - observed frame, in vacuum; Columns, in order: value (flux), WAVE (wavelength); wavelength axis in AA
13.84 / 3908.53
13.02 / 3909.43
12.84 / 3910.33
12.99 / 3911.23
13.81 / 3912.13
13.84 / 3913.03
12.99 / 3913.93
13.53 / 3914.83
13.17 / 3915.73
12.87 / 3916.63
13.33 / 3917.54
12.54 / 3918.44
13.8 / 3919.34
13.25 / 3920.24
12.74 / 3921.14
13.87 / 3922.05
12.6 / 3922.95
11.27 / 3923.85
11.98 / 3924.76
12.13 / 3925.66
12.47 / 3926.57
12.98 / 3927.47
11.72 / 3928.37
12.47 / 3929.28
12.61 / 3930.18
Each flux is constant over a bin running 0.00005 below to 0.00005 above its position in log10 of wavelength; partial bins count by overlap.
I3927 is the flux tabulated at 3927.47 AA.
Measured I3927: 12.98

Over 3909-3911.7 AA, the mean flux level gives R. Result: 13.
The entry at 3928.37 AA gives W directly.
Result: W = 11.72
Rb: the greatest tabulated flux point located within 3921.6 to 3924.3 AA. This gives 13.87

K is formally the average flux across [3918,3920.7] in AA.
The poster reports 13.2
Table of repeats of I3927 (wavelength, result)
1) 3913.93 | 12.99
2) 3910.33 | 12.84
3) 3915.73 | 13.17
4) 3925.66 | 12.13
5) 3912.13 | 13.81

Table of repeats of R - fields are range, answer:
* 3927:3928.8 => 12.4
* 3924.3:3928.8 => 12.3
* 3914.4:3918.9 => 13.1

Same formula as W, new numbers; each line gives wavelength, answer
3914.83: 13.53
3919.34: 13.8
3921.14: 12.74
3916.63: 12.87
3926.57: 12.47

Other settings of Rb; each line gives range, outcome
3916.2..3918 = 13.33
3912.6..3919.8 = 13.84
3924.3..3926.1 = 12.13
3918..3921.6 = 13.8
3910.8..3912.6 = 13.81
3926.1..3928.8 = 12.98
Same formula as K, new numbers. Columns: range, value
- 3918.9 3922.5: 13.4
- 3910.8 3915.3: 13.4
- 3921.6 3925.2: 12.4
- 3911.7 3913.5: 13.8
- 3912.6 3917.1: 13.3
